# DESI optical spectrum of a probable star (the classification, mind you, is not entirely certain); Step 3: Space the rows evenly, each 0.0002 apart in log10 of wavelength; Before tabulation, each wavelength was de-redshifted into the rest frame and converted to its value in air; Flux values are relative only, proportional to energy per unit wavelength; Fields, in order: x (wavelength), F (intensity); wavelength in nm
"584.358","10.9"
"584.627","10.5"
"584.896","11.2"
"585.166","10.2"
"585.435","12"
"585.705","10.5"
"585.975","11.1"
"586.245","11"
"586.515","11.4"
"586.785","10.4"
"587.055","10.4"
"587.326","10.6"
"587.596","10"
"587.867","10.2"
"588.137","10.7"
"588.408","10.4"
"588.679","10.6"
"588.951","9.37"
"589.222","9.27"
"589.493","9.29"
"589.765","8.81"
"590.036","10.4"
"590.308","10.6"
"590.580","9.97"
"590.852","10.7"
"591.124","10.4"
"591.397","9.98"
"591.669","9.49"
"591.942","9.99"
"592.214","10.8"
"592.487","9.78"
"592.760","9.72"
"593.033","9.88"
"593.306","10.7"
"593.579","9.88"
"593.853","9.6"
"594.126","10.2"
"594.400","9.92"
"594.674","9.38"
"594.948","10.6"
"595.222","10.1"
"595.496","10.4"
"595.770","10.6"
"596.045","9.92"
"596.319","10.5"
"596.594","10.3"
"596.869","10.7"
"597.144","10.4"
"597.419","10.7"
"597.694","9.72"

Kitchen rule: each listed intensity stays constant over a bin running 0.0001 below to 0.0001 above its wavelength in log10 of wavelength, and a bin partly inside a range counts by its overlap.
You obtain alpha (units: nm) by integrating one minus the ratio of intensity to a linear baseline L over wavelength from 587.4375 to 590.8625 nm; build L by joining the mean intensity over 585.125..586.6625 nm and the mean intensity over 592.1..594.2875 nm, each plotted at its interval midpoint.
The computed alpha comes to 0.20 nm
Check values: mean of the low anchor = 11.1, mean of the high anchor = 10.1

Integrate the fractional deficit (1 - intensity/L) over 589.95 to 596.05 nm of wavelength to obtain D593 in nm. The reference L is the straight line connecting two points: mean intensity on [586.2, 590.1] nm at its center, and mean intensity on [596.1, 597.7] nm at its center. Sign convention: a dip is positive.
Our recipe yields 0.10 nm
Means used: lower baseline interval 10.2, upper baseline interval 10.4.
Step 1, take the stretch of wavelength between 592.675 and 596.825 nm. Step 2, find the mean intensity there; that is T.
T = 10.1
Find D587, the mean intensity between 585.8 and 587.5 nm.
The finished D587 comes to 10.8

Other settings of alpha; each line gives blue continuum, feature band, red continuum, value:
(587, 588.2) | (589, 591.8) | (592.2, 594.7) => 0.08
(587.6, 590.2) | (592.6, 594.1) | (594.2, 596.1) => 0.02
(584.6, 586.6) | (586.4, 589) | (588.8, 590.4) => -0.04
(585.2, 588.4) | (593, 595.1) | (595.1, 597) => 0.08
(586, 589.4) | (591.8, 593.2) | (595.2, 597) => 0.04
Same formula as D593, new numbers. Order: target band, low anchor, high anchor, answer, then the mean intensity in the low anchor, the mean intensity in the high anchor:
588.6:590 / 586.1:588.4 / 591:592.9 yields 0.11 nm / 10.6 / 10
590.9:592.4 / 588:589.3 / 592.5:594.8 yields -0.03 nm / 10.1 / 9.9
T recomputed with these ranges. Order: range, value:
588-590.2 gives 9.87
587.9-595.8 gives 10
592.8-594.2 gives 10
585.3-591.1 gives 10.4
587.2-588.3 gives 10.4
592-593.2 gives 10.1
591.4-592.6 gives 10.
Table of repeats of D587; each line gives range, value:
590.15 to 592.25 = 10.2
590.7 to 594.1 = 10.1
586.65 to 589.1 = 10.3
